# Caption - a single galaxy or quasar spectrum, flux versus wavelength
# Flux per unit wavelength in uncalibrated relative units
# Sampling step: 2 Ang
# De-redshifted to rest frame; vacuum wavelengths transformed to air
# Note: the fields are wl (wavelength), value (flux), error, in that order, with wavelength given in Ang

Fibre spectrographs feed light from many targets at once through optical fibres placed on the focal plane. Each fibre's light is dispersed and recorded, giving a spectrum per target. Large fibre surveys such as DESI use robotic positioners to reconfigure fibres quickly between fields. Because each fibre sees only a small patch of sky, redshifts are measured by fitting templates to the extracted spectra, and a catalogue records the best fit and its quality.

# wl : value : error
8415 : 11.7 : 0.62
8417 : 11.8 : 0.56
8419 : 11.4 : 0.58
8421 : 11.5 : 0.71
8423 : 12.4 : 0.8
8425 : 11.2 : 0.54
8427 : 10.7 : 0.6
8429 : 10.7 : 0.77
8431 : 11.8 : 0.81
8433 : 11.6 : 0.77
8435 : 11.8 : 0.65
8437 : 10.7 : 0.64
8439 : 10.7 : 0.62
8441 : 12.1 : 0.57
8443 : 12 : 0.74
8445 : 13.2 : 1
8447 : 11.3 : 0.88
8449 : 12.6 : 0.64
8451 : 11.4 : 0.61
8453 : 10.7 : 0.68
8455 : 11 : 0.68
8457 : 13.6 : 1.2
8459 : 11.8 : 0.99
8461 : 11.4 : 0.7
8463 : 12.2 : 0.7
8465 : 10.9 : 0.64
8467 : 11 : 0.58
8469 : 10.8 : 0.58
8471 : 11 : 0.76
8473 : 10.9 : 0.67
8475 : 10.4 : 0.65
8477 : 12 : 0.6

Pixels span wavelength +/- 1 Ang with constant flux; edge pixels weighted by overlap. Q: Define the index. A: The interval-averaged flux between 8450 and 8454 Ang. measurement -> 11.1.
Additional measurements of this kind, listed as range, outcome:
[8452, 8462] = 11.7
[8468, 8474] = 10.9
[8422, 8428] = 11.4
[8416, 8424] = 11.8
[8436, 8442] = 11.2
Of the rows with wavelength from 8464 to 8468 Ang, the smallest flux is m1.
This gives 10.9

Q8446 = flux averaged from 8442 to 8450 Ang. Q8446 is 12.3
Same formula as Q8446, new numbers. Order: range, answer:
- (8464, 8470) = 10.9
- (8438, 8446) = 12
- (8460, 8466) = 11.5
